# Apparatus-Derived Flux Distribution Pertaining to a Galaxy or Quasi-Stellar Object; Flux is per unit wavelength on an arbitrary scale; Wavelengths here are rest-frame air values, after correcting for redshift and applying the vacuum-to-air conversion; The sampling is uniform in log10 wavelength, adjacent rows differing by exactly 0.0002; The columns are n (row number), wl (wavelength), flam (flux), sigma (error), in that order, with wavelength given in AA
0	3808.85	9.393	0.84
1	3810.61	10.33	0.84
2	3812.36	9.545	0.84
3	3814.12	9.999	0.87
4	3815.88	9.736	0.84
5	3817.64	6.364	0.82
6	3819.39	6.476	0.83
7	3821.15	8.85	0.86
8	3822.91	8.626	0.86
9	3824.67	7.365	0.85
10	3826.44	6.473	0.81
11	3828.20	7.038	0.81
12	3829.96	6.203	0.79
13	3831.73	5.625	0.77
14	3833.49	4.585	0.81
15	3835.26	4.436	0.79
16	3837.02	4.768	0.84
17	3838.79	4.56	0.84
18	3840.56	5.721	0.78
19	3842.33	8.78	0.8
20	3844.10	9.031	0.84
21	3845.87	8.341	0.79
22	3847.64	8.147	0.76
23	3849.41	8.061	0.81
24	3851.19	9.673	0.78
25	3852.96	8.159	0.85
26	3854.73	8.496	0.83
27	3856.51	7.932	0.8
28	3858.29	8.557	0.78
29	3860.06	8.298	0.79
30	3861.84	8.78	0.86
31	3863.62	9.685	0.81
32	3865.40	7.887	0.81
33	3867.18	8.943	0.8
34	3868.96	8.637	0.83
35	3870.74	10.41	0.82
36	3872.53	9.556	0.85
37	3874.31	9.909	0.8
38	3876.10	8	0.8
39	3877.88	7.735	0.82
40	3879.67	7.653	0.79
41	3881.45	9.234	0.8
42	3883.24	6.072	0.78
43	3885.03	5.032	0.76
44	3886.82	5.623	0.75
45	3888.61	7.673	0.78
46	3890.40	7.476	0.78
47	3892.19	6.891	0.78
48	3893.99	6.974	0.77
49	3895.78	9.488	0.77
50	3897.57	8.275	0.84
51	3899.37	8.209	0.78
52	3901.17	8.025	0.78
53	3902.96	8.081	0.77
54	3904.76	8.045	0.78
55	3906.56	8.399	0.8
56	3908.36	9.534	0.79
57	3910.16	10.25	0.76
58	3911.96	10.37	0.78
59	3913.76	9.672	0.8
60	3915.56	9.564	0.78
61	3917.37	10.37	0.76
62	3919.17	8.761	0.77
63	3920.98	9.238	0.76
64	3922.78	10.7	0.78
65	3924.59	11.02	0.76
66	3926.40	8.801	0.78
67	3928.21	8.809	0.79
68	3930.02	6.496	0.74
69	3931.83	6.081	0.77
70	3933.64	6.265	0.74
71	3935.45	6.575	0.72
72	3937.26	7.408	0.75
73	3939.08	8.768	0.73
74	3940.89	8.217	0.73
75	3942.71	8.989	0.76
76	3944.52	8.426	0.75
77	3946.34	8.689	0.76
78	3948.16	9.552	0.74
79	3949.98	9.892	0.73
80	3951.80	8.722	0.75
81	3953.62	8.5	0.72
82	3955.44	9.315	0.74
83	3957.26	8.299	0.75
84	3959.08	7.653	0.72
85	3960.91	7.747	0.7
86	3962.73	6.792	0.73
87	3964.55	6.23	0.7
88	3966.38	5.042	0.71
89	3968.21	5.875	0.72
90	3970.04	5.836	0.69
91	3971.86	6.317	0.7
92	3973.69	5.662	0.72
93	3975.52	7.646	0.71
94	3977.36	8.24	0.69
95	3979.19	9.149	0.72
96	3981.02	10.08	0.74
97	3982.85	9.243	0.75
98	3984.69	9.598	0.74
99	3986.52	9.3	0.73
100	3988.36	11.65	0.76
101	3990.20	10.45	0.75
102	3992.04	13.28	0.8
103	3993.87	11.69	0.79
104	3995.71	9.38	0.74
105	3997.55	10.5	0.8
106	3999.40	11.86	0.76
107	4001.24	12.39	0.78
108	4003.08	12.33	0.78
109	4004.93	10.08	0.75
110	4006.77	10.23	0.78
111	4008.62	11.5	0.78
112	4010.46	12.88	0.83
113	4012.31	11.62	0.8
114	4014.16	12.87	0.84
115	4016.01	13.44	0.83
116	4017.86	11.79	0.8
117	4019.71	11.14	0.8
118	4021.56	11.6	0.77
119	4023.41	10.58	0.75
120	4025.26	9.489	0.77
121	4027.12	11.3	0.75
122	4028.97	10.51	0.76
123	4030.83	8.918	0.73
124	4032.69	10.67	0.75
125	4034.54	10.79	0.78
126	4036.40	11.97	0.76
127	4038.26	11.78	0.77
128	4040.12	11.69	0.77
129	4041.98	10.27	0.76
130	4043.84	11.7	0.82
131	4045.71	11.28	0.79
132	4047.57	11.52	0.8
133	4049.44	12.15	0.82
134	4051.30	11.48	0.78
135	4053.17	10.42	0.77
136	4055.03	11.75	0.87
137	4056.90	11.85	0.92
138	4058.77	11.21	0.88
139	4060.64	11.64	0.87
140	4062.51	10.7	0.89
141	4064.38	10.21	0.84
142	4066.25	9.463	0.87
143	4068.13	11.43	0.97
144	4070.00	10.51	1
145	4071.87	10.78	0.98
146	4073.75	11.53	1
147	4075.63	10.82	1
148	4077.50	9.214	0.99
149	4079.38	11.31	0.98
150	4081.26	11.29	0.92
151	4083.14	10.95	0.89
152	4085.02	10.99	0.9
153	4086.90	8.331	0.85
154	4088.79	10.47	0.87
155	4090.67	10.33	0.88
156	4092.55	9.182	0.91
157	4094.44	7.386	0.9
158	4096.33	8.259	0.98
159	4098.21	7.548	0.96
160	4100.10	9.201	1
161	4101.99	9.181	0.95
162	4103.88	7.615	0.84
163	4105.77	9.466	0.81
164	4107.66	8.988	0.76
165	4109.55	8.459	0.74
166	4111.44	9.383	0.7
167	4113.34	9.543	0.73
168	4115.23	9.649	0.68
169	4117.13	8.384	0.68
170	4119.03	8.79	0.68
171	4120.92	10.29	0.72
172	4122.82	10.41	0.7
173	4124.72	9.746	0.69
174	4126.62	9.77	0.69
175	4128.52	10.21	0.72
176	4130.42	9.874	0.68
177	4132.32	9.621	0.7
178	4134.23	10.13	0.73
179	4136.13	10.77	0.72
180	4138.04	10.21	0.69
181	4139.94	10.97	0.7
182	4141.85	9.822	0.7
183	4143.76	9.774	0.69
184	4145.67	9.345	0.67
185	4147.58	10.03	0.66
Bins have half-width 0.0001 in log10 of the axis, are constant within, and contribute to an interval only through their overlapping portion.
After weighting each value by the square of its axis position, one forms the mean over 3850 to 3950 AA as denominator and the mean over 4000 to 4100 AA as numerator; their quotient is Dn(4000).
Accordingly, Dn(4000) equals 1.38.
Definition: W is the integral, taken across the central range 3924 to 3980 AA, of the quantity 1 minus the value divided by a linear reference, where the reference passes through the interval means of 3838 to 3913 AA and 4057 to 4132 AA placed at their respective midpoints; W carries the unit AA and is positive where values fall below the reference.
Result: 6.49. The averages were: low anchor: 8.21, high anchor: 9.83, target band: 7.75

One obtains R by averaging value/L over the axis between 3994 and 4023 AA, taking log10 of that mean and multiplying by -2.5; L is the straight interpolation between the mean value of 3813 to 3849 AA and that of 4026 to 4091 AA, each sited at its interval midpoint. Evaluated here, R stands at -0.15 mag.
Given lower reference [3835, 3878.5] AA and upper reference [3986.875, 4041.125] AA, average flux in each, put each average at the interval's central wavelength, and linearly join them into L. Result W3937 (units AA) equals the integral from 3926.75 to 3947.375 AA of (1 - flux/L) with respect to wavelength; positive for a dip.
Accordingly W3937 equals 4.3 AA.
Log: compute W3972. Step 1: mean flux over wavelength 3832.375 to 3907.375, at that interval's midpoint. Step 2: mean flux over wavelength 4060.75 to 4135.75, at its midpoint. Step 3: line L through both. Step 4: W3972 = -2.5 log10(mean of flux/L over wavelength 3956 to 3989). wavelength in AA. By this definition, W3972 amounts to 0.12 mag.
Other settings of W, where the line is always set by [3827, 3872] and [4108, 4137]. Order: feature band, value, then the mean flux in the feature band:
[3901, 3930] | -4.2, 9.3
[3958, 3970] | 2.8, 6.53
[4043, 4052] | -2.5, 11.6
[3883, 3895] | 2.0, 6.59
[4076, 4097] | -1.0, 9.84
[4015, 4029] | -3.7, 11.3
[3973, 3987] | -0.1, 8.64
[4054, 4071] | -3.2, 11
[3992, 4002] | -3.0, 11.4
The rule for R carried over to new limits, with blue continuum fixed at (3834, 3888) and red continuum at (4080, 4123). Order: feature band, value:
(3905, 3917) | -0.175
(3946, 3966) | 0.027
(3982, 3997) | -0.222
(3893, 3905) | -0.010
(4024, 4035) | -0.159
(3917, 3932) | -0.098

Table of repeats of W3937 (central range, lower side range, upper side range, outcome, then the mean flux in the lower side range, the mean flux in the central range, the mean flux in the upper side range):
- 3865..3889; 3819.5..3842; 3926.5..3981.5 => -4.4 AA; 6.26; 8.03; 7.71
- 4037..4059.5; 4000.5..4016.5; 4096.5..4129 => -1.2 AA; 11.9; 11.4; 9.18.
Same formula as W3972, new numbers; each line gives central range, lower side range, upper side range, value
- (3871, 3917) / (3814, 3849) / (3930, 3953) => -0.09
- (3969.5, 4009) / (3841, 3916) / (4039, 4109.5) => -0.04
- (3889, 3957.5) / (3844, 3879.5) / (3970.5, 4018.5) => 0.11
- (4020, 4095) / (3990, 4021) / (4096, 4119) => -0.06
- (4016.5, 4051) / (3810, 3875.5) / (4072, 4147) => -0.21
